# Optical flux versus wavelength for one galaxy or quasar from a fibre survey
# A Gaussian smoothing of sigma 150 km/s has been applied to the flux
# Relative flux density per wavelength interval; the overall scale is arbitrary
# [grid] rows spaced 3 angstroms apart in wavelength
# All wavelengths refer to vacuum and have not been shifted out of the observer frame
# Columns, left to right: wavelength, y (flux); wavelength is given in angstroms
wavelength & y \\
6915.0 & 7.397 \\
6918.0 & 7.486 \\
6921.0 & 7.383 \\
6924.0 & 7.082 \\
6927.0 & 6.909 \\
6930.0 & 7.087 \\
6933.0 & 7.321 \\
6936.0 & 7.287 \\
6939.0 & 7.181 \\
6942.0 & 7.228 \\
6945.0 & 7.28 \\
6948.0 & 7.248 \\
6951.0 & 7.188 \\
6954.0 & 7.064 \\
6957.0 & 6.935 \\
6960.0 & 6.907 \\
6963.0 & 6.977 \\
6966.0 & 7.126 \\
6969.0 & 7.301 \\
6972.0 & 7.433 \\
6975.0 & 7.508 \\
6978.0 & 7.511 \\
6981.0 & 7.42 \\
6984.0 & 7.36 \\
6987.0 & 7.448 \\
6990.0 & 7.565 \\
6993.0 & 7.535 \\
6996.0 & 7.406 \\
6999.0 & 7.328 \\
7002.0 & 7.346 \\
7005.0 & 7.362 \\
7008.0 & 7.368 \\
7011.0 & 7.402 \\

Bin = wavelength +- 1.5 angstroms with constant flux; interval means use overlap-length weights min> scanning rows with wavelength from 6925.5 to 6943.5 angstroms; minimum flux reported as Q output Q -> 6.909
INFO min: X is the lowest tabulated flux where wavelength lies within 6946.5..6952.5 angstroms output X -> 7.188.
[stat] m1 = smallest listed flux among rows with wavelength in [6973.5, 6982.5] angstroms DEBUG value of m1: 7.42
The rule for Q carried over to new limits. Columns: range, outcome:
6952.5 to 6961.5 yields 6.907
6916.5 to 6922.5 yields 7.383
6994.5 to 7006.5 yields 7.328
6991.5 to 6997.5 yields 7.406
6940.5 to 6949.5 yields 7.228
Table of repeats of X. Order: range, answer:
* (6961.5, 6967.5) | 6.977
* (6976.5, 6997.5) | 7.36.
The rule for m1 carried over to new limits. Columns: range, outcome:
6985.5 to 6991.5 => 7.448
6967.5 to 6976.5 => 7.301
